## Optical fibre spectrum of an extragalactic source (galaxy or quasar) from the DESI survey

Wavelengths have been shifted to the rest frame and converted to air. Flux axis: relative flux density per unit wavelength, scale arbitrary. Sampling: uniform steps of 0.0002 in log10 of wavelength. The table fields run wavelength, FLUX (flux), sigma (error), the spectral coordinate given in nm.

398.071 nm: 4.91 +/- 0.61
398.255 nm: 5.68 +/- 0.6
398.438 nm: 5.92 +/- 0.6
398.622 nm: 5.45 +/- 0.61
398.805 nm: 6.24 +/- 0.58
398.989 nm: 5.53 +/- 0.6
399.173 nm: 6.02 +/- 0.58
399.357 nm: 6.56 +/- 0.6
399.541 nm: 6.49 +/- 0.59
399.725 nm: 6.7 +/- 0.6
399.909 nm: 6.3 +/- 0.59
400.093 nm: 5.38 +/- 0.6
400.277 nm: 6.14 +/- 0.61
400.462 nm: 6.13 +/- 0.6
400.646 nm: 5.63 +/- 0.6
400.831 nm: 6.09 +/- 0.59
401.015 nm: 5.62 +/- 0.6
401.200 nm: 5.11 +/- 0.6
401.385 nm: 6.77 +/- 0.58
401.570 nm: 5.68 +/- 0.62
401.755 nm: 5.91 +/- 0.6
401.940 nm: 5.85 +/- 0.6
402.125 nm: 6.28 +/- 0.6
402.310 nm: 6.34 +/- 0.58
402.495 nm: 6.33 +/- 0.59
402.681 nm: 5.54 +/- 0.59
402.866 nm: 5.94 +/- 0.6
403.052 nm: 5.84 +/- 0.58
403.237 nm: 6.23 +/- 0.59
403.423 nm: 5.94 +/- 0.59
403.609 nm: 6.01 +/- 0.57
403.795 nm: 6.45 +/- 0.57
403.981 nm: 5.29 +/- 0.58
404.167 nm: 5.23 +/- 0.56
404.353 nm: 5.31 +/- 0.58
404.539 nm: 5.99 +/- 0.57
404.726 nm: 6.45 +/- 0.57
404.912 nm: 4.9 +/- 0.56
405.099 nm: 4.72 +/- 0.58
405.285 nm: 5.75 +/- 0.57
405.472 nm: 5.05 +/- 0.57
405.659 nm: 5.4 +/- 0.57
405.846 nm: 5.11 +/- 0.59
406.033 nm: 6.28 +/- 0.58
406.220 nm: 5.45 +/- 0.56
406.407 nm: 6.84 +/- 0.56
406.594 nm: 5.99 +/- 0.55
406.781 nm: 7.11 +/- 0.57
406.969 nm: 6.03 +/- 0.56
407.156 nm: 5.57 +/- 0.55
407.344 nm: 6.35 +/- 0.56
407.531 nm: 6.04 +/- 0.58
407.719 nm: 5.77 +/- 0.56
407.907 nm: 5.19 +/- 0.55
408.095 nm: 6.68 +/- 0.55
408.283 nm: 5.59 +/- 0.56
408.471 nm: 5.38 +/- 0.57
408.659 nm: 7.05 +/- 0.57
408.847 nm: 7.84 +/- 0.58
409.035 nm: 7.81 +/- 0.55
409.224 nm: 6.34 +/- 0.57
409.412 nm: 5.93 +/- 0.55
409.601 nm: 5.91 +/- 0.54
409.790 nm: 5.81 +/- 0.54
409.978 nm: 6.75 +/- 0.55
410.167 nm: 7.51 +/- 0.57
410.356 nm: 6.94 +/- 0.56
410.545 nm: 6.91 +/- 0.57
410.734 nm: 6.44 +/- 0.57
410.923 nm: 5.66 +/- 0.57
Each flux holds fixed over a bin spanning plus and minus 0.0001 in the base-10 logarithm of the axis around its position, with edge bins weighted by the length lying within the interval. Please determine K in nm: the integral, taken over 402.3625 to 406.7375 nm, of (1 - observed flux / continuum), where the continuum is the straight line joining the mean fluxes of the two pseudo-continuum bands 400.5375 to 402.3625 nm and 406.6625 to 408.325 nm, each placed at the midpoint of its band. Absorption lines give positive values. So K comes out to 0.16 nm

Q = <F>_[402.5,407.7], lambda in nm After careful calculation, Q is 5.82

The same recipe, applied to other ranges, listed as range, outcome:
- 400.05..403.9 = 5.97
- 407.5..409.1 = 6.36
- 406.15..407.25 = 6.18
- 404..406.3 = 5.46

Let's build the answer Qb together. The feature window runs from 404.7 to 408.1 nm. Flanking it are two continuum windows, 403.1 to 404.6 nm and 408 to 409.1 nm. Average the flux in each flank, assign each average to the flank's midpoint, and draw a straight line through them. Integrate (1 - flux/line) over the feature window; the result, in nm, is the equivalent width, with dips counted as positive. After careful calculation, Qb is 0.27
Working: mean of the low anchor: 5.81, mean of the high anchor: 6.7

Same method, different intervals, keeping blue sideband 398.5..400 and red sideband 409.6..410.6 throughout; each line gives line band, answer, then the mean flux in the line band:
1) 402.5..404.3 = 0.147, 5.84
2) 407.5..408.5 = 0.123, 5.78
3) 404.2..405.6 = 0.216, 5.44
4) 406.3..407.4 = 0.039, 6.3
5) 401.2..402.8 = 0.067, 6.03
